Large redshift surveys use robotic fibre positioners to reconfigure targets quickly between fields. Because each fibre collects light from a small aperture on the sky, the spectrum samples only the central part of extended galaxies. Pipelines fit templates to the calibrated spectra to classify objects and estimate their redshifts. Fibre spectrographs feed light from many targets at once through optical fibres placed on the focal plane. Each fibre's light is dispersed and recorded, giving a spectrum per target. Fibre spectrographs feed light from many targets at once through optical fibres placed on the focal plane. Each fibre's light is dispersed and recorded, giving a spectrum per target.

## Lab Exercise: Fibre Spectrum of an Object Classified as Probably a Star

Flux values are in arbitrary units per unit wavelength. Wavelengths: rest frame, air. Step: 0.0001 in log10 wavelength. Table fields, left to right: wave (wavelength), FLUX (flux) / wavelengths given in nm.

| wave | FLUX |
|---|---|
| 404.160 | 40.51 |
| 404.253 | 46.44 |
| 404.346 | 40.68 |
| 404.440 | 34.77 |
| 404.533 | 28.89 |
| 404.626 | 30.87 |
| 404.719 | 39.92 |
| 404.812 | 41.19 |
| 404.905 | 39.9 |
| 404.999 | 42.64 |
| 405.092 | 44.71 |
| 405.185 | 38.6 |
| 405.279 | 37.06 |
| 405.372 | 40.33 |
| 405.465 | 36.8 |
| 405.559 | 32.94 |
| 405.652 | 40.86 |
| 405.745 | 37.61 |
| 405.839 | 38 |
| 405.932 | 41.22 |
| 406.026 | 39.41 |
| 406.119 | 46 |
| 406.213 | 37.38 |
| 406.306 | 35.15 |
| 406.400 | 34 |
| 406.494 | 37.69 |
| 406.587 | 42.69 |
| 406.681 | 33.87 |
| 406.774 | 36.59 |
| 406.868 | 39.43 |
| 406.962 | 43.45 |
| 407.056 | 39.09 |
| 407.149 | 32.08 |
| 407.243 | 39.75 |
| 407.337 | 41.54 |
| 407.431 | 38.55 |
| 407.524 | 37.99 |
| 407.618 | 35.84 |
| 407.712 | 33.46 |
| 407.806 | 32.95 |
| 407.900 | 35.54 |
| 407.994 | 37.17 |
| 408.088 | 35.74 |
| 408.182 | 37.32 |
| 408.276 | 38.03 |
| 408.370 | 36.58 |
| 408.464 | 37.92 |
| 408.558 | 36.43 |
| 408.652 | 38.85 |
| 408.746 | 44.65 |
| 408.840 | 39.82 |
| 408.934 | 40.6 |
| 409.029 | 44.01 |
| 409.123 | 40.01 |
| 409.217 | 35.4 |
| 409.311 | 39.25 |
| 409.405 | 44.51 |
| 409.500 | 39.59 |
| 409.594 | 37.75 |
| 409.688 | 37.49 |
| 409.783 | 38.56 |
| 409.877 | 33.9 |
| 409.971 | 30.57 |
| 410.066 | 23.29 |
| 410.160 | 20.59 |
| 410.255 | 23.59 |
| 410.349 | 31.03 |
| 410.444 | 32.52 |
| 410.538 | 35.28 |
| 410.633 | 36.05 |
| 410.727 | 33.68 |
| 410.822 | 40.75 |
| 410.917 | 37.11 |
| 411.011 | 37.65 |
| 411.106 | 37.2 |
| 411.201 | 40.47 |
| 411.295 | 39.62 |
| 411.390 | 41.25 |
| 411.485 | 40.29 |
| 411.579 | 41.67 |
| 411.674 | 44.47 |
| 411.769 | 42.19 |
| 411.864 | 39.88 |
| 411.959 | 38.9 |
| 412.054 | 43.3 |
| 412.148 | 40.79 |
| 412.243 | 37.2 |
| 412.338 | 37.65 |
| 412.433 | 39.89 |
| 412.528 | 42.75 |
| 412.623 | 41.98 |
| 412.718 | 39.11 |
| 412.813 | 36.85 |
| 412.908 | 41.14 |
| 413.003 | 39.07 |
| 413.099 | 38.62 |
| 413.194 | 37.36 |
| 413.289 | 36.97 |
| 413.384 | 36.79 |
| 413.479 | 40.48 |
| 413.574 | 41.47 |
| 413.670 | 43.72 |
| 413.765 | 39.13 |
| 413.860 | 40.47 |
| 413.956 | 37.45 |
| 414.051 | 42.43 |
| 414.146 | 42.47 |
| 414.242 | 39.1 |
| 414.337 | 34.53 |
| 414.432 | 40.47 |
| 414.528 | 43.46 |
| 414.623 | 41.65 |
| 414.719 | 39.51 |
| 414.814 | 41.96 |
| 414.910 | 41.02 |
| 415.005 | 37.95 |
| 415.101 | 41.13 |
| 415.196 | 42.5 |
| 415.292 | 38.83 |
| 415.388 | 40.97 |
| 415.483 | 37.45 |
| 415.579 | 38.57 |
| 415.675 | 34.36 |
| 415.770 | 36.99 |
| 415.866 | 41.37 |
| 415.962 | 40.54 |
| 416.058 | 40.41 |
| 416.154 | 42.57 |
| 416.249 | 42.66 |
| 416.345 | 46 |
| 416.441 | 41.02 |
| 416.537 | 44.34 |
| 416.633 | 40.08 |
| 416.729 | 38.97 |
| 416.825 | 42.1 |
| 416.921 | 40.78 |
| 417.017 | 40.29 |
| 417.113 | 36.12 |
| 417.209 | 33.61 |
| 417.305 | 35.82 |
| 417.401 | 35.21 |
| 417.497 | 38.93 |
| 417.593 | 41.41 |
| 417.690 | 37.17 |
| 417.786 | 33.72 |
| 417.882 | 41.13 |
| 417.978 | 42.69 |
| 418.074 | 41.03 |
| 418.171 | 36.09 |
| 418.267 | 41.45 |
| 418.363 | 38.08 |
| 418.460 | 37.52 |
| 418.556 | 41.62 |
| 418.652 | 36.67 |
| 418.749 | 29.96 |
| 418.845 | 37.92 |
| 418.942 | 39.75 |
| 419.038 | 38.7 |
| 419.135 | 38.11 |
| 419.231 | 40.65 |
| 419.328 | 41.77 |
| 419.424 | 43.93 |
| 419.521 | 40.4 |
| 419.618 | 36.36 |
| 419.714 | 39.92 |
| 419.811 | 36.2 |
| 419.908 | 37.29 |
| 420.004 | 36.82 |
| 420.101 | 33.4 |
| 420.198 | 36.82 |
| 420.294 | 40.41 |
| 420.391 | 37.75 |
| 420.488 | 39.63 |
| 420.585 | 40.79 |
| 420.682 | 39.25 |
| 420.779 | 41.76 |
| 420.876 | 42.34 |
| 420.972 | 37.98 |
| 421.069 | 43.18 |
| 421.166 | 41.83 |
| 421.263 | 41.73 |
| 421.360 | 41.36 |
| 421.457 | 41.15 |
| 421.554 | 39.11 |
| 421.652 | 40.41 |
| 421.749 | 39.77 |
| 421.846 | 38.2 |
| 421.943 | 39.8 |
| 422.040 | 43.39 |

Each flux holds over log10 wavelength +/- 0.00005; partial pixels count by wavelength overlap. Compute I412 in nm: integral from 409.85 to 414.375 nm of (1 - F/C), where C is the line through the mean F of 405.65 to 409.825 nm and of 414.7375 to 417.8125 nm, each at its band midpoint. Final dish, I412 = 0.14 nm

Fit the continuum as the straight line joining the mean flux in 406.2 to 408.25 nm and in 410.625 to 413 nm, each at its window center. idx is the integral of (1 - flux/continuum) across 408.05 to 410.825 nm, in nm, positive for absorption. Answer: 0.17 nm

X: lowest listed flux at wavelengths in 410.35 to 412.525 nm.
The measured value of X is 32.52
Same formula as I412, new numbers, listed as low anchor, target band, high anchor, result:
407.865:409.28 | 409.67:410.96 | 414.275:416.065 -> 0.22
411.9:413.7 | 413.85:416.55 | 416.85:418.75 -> -0.10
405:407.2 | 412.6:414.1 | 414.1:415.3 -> 0.02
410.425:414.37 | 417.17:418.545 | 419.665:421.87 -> 0.04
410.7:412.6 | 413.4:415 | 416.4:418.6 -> -0.04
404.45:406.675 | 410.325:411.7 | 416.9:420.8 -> 0.01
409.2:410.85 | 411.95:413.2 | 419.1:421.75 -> -0.15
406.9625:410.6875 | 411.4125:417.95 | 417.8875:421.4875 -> -0.34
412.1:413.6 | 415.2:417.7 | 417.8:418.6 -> 0.00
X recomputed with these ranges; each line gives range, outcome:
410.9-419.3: 29.96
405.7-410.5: 20.59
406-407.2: 32.08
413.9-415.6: 34.53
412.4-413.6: 36.79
